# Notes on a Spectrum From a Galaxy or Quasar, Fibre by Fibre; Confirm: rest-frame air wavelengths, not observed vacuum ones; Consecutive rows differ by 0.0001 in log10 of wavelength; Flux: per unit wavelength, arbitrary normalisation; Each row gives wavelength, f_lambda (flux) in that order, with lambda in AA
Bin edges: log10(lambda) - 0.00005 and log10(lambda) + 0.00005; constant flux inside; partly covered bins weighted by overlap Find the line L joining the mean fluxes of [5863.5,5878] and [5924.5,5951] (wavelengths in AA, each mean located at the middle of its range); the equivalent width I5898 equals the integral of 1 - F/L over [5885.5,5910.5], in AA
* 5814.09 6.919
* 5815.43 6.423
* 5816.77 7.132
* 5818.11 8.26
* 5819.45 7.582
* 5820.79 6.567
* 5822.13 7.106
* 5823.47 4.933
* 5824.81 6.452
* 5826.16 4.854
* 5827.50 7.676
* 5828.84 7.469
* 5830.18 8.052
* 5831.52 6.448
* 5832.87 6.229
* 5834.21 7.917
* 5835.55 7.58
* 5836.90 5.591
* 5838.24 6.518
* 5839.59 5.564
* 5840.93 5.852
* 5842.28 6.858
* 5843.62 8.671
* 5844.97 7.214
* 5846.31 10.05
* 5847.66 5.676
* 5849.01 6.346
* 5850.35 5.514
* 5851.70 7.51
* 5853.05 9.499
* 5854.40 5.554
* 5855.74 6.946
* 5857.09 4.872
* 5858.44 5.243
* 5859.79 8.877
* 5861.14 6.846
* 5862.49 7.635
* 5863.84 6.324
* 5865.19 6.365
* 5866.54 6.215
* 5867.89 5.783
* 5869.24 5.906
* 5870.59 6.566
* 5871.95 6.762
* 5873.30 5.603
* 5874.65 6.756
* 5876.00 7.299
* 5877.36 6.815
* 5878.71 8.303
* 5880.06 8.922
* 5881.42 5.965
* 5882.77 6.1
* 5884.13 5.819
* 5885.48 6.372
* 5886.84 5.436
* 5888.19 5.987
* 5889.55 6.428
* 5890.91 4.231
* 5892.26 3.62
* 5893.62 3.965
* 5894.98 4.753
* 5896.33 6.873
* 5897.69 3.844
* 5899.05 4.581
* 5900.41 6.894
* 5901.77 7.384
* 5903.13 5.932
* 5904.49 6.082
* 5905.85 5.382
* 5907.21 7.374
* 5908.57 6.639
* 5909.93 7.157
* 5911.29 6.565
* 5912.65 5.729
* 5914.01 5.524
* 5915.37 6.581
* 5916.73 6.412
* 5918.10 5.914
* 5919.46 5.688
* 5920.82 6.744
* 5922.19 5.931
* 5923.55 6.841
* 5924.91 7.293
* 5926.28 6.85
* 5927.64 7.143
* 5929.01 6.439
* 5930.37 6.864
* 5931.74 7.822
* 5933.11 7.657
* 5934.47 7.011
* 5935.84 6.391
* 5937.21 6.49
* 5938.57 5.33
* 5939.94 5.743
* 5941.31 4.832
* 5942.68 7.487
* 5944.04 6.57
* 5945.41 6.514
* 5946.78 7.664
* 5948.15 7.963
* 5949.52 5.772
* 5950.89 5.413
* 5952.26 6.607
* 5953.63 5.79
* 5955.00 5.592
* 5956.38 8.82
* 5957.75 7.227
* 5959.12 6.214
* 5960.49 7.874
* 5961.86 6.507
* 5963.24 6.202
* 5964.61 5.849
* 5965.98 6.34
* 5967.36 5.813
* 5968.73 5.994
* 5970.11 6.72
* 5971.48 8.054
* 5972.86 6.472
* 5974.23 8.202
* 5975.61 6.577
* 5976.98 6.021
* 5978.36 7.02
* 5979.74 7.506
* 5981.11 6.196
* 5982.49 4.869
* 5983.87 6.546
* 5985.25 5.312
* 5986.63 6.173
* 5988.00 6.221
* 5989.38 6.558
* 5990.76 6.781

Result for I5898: 3.1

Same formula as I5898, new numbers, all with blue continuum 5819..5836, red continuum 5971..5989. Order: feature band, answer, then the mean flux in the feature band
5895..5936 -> 1.4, 6.43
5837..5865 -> -0.3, 6.84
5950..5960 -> 0.1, 6.53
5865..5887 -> 0.6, 6.56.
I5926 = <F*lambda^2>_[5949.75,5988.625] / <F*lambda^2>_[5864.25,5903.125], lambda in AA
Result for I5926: 1.10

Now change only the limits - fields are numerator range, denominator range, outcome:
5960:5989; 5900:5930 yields 1.02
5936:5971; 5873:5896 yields 1.10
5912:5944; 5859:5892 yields 1.01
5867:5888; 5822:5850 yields 0.98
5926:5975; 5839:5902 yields 1.07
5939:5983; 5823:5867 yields 1.01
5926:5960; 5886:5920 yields 1.16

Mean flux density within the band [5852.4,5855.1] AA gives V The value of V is 7.52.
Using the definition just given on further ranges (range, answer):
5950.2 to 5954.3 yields 5.94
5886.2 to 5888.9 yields 5.73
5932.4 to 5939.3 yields 6.58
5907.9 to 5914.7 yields 6.33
